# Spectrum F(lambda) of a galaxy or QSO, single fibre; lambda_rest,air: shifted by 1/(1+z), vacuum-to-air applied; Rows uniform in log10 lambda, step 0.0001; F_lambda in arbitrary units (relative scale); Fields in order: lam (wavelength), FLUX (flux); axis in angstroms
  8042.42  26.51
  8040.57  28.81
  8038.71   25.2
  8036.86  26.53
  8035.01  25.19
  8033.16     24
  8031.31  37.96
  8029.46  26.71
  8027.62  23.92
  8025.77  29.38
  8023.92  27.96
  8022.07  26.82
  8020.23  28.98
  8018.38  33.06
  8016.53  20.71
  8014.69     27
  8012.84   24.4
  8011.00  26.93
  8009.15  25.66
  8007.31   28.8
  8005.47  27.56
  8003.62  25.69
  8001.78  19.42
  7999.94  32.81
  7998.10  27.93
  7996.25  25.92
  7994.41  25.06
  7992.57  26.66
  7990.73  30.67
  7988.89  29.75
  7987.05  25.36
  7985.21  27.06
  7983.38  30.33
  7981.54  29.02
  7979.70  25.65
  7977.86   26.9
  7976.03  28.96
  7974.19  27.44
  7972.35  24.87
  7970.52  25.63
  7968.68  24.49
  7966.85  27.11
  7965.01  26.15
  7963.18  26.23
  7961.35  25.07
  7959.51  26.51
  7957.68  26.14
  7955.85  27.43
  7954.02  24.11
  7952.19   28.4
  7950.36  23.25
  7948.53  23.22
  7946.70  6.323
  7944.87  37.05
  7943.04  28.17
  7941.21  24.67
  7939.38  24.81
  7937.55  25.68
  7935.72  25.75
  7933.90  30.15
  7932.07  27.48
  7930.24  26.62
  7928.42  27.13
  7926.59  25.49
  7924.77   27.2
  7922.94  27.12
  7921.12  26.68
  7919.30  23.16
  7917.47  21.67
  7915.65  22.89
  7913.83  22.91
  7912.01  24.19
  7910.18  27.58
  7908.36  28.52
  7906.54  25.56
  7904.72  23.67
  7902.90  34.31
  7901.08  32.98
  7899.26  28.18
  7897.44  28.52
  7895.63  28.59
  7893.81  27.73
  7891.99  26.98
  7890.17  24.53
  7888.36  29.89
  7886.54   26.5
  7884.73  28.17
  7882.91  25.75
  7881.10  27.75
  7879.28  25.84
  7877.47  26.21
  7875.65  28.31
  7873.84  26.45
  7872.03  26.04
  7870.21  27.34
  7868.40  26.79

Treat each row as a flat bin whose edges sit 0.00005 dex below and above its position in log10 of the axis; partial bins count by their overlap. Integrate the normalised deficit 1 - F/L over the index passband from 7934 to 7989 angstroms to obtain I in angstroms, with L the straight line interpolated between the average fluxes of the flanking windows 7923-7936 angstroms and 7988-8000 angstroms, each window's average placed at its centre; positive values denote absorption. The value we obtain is 3.1 angstroms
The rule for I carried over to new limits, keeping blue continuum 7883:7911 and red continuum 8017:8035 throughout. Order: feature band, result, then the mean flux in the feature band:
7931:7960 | 2.7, 25.6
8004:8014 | 0.6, 26.6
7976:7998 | 0.5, 27.6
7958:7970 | 1.0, 25.9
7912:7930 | 2.0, 25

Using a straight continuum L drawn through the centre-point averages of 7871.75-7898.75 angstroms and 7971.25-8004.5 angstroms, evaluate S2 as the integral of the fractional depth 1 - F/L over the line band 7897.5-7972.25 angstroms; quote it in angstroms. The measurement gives 3.3 angstroms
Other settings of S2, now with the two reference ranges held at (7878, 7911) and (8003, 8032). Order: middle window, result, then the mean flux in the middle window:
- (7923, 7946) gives 0.4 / 27.3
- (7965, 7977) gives 0.5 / 26.4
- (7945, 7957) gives 2.0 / 23.2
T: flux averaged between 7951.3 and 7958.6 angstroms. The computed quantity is 26.5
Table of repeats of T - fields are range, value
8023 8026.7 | 28.6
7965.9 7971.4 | 25.7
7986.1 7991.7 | 28.6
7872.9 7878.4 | 27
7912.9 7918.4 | 22.5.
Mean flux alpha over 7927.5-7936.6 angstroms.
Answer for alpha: 27.4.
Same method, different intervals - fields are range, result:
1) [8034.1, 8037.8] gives 25.9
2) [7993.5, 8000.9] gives 27.9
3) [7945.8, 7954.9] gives 21.1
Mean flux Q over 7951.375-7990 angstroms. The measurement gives 26.8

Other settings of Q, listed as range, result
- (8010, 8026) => 27.1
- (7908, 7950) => 25.3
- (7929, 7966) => 25.7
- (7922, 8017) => 26.3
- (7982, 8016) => 27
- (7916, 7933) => 25.7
